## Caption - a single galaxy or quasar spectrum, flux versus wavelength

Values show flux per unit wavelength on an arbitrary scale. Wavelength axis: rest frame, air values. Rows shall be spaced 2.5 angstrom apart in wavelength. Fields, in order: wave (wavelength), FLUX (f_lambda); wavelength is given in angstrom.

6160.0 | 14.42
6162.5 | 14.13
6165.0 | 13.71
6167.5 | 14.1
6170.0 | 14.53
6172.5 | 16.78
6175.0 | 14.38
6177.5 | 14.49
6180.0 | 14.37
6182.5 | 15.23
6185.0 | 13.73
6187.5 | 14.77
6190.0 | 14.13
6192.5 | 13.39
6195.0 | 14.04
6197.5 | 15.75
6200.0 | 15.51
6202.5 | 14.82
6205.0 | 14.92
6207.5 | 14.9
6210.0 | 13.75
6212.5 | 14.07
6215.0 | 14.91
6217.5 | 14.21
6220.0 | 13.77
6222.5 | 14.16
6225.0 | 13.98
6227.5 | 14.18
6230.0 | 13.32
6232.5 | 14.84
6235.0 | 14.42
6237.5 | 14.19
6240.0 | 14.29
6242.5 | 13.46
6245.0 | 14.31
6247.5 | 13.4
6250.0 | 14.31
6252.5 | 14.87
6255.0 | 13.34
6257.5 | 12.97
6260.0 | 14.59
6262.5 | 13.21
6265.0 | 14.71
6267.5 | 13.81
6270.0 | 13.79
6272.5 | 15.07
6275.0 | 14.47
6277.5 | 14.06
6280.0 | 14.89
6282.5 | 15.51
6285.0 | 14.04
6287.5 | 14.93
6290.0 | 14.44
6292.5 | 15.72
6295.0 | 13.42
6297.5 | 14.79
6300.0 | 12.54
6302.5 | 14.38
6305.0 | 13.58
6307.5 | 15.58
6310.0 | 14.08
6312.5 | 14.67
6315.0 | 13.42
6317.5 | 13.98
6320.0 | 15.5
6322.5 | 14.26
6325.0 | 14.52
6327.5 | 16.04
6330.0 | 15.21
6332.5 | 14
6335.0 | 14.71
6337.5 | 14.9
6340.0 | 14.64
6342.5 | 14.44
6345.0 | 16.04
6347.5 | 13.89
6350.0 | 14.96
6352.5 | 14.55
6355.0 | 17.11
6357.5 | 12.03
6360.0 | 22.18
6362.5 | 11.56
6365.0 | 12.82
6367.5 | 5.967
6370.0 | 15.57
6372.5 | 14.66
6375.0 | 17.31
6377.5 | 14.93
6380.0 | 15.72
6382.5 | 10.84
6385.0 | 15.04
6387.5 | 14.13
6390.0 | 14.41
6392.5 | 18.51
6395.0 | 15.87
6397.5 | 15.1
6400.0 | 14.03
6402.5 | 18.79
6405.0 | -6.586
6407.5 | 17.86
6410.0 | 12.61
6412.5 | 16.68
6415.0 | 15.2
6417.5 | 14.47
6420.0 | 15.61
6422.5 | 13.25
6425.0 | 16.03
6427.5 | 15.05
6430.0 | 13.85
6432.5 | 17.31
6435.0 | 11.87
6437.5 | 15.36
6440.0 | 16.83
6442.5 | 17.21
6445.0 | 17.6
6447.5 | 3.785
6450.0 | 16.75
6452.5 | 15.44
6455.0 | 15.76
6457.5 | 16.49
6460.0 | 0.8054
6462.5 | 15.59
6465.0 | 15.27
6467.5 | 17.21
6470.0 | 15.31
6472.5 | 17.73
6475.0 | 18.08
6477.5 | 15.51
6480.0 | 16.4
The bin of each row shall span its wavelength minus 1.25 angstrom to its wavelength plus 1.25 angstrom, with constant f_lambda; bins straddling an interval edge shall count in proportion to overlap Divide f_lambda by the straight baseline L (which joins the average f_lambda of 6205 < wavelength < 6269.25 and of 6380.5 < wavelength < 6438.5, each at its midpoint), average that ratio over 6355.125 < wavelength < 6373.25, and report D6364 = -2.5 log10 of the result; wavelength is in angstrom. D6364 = 0.03 mag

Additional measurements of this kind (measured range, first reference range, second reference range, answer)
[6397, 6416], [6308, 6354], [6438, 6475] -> 0.14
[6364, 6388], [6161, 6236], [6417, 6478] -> 0.07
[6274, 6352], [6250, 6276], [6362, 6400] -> -0.03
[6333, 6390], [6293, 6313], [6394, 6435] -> -0.03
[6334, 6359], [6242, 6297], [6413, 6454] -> -0.02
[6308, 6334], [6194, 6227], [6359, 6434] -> -0.02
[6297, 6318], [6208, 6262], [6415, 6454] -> 0.02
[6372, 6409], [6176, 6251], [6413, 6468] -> 0.03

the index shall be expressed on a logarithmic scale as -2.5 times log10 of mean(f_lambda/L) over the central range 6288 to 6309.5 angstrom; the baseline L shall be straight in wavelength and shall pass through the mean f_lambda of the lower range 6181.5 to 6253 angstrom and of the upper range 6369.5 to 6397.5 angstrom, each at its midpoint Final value 0.03 mag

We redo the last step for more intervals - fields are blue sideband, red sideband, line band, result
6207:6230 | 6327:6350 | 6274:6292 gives -0.011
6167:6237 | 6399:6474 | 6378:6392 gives -0.009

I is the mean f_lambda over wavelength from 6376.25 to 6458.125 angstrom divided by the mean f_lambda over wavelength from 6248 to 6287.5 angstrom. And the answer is 1.01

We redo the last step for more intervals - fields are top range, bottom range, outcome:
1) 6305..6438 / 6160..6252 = 1.00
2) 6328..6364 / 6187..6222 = 1.04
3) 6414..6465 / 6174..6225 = 0.98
